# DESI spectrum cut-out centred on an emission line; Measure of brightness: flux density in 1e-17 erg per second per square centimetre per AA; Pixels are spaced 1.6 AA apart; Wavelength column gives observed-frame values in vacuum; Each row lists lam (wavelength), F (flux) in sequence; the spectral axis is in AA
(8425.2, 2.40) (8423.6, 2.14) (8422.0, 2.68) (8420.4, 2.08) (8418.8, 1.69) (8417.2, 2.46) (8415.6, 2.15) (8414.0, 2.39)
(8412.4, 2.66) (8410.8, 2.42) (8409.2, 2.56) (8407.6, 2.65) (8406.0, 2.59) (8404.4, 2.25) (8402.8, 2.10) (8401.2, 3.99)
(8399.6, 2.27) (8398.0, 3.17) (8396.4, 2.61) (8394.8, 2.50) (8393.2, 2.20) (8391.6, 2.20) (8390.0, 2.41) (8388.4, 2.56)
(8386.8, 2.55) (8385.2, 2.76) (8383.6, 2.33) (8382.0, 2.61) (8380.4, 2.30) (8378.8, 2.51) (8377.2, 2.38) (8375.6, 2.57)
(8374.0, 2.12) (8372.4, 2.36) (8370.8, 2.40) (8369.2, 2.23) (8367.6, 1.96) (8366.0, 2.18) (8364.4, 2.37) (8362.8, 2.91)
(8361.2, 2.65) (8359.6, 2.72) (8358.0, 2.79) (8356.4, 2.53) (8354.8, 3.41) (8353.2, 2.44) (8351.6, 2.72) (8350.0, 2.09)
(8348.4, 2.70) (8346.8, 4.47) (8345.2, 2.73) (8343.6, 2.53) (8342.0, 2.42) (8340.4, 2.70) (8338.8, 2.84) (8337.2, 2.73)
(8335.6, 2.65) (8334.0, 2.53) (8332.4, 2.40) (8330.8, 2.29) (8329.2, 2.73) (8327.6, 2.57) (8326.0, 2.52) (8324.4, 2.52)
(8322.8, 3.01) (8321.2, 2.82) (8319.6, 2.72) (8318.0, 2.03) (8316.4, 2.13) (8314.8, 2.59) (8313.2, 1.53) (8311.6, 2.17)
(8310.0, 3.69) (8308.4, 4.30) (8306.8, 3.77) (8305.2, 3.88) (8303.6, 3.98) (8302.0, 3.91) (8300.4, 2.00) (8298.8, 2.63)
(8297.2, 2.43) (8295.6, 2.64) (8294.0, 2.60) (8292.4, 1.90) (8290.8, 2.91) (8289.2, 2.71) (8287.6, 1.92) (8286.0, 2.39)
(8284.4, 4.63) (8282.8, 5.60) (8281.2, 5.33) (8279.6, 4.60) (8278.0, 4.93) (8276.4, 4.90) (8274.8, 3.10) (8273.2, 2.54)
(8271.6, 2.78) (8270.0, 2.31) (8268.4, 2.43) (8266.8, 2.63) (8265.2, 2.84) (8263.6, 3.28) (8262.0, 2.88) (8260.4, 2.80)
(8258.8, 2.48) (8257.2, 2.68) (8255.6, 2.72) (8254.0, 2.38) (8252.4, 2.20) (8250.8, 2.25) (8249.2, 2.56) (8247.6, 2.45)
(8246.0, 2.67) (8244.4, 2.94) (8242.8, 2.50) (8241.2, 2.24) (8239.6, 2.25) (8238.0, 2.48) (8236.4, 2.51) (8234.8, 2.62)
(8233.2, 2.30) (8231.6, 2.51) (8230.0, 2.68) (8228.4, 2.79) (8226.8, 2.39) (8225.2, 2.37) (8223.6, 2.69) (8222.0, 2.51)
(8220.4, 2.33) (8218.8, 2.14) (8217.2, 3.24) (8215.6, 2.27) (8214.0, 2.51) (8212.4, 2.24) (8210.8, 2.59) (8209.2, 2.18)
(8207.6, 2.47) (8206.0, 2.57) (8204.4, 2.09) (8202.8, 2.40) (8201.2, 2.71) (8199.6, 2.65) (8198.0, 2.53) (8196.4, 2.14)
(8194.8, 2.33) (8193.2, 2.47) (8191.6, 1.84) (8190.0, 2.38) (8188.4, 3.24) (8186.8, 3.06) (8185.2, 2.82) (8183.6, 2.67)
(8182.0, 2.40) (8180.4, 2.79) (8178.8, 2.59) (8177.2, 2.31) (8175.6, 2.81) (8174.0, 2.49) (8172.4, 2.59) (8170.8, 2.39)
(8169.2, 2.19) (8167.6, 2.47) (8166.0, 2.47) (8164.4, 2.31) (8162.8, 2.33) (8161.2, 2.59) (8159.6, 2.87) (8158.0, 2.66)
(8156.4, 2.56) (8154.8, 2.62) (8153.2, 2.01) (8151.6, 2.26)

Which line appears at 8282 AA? H-alpha 6563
